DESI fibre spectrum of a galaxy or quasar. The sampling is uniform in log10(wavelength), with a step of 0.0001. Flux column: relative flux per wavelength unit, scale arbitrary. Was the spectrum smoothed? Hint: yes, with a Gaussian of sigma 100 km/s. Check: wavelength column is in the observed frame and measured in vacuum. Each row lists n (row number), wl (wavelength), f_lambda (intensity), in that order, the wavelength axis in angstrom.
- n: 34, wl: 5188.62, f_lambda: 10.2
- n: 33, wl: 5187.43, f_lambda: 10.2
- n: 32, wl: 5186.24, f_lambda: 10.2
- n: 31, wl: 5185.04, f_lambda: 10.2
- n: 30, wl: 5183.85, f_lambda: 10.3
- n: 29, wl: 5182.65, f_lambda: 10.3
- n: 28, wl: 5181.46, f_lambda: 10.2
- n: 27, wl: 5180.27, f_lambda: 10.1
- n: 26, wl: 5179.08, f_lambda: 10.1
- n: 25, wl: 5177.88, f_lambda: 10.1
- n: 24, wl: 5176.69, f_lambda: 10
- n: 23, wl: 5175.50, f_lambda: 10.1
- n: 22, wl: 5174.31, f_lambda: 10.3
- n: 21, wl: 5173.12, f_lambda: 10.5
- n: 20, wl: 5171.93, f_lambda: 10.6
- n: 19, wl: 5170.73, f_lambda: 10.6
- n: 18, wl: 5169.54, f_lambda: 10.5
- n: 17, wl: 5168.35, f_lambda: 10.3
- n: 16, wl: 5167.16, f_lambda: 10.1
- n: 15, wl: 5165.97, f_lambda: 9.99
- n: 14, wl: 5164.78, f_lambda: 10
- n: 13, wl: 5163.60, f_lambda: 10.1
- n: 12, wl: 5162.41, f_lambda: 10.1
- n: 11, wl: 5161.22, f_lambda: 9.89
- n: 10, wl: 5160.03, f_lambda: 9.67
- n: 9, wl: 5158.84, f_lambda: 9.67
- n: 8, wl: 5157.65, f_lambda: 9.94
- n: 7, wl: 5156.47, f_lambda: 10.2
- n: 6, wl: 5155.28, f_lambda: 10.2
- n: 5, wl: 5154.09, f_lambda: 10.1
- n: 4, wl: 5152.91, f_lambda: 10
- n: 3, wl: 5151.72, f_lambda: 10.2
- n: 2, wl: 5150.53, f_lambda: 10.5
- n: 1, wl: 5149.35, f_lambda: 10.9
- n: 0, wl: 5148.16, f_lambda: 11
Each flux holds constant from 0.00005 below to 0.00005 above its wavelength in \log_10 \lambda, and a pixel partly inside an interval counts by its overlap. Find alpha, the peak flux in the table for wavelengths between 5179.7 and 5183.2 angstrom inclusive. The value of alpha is 10.3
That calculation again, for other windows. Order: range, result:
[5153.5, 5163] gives 10.2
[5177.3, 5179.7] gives 10.1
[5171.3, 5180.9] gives 10.6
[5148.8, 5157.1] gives 10.9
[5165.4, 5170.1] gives 10.5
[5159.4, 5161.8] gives 9.89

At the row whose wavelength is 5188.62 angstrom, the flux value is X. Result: 10.2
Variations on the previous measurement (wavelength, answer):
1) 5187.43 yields 10.2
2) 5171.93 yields 10.6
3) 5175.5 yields 10.1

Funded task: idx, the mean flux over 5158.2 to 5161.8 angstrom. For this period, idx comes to 9.73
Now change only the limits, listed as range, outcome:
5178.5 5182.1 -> 10.2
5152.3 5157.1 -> 10.1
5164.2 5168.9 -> 10.1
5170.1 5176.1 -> 10.4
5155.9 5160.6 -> 9.88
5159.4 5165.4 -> 9.95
